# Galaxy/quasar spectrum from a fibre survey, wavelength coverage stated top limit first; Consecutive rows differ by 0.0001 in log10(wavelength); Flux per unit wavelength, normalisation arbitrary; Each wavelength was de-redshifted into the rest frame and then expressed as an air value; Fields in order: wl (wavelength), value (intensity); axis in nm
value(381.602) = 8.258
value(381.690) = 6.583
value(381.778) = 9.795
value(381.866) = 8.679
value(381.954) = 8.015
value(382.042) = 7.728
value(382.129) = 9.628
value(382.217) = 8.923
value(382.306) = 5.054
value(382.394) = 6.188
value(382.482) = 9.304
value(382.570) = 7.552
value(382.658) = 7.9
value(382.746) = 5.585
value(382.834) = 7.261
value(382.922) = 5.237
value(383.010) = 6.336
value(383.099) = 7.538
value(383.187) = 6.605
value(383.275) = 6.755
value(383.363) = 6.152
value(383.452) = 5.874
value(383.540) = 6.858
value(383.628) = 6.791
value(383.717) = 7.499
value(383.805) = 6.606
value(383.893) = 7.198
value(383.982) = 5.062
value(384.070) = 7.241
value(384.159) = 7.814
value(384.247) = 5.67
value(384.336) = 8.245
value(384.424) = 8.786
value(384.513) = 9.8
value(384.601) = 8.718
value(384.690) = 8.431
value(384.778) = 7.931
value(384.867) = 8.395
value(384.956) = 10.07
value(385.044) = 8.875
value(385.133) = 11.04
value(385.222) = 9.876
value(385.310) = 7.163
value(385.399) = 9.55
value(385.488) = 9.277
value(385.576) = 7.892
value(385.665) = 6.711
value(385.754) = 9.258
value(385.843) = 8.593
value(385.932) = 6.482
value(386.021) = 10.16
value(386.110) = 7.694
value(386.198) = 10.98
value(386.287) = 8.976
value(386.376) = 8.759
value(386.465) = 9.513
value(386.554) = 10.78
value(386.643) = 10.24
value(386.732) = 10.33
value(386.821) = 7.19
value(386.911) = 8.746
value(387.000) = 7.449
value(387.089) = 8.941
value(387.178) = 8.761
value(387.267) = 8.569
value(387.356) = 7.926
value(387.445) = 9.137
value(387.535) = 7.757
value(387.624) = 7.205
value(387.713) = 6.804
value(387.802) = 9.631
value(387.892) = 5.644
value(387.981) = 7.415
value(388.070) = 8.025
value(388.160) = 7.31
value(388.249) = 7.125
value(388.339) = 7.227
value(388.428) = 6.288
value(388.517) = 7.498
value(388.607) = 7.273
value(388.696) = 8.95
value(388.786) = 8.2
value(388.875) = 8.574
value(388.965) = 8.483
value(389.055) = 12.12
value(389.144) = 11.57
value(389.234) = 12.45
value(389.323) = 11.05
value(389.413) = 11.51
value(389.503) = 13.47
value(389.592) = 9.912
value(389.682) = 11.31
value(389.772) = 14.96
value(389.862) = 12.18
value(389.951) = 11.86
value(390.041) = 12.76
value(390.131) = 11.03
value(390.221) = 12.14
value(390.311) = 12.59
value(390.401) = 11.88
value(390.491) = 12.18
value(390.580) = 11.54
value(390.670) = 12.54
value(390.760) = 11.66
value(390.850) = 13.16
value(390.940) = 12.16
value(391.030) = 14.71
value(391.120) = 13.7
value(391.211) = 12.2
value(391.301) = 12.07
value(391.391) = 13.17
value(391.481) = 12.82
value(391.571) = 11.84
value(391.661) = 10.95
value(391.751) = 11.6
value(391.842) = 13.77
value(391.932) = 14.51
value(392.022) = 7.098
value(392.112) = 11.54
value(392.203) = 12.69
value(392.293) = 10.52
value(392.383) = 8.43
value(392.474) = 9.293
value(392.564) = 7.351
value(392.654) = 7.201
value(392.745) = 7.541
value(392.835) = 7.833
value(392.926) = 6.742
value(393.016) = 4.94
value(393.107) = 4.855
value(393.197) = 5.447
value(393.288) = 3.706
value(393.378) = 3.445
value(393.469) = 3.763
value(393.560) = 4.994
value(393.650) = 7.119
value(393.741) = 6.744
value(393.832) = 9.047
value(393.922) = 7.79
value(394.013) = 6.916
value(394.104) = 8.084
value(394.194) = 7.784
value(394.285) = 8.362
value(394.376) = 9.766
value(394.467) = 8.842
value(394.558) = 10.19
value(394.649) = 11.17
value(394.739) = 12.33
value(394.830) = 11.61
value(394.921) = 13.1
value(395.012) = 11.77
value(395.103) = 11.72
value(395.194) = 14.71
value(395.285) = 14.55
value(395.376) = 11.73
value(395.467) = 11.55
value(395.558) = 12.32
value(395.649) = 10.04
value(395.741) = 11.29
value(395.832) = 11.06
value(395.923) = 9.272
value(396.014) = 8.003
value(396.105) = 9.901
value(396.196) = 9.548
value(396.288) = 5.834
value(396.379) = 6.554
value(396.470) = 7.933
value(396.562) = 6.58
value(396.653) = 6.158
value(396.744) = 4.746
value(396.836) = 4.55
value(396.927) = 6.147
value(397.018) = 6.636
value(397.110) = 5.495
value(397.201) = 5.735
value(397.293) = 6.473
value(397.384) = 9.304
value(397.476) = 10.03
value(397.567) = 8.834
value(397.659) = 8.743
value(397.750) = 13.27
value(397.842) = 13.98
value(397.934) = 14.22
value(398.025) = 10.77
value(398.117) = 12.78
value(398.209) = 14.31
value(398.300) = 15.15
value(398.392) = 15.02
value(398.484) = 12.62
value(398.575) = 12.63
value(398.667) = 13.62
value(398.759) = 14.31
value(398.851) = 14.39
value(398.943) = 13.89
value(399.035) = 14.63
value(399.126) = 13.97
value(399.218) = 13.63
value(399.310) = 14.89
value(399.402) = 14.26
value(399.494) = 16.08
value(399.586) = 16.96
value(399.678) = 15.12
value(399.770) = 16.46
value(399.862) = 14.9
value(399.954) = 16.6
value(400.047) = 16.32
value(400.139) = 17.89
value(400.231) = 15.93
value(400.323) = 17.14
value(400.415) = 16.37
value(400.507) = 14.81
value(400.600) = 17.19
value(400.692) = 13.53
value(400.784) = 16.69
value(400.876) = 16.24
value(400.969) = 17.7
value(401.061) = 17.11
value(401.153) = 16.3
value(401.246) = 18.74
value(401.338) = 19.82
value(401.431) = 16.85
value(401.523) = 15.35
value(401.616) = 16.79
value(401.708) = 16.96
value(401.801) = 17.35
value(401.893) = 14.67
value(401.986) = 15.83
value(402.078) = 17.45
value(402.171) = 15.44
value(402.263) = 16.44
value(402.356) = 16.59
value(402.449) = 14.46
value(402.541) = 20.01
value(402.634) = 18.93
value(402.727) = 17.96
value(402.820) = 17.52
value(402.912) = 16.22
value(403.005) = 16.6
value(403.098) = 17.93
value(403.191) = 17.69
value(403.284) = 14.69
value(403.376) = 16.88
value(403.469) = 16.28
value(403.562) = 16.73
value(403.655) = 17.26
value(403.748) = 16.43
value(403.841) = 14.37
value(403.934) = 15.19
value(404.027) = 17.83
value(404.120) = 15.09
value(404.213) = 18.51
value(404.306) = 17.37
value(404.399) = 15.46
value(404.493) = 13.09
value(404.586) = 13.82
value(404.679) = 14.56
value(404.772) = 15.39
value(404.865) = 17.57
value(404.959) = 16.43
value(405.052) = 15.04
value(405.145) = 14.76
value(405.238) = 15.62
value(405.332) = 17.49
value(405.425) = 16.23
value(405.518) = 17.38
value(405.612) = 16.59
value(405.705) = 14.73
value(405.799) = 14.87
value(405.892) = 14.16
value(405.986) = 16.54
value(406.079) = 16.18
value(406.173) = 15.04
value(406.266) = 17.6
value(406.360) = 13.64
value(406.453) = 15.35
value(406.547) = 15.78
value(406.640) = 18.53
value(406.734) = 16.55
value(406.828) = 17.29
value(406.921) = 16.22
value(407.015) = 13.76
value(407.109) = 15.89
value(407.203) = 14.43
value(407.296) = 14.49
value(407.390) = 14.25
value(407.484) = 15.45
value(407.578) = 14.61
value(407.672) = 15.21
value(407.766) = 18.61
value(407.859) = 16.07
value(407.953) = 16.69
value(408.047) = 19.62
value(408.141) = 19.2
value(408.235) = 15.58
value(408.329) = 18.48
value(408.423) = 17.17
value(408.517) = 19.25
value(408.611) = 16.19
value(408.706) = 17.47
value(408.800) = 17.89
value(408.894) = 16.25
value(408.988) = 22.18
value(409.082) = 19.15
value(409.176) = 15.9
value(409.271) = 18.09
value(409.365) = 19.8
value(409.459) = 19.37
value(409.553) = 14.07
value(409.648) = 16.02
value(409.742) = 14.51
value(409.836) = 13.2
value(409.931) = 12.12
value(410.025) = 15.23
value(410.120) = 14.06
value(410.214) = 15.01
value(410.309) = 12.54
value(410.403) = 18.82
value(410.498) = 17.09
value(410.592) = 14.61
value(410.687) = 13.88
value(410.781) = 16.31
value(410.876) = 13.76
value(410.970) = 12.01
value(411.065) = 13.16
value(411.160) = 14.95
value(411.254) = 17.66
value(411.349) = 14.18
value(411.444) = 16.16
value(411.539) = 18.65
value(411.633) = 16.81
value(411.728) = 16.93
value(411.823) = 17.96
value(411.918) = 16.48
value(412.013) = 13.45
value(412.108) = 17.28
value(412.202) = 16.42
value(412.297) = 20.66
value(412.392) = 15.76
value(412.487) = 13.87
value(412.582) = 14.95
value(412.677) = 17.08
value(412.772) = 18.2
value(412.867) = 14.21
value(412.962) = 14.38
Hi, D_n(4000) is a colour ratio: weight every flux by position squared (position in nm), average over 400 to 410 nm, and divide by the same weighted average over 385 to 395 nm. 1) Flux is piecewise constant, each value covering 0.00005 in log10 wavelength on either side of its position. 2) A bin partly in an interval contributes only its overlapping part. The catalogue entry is 1.87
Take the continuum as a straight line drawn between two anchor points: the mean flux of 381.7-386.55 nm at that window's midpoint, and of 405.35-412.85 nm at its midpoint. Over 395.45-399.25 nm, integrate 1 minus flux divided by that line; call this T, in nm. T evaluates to 0.61 nm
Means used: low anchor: 7.94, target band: 10.4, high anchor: 16.2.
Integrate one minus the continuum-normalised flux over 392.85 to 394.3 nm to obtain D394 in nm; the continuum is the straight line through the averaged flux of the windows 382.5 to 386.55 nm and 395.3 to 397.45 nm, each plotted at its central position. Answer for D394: 0.34 nm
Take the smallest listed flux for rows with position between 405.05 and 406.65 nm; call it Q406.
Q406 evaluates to 13.64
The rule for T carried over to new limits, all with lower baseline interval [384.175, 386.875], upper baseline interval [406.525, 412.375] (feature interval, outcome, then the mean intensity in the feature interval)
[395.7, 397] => 0.48 nm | 7.65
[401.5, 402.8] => -0.26 nm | 16.8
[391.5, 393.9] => 0.60 nm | 8.23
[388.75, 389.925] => -0.14 nm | 11.3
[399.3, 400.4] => -0.23 nm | 16.1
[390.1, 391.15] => -0.20 nm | 12.4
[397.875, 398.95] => -0.07 nm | 13.6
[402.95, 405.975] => -0.27 nm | 16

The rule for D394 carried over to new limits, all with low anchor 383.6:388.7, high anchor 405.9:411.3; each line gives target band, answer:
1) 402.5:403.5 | -0.23 nm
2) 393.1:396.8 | 0.82 nm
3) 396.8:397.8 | 0.36 nm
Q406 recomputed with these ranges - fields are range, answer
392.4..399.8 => 3.445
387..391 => 5.644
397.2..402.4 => 5.735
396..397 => 4.55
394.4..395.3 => 8.842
